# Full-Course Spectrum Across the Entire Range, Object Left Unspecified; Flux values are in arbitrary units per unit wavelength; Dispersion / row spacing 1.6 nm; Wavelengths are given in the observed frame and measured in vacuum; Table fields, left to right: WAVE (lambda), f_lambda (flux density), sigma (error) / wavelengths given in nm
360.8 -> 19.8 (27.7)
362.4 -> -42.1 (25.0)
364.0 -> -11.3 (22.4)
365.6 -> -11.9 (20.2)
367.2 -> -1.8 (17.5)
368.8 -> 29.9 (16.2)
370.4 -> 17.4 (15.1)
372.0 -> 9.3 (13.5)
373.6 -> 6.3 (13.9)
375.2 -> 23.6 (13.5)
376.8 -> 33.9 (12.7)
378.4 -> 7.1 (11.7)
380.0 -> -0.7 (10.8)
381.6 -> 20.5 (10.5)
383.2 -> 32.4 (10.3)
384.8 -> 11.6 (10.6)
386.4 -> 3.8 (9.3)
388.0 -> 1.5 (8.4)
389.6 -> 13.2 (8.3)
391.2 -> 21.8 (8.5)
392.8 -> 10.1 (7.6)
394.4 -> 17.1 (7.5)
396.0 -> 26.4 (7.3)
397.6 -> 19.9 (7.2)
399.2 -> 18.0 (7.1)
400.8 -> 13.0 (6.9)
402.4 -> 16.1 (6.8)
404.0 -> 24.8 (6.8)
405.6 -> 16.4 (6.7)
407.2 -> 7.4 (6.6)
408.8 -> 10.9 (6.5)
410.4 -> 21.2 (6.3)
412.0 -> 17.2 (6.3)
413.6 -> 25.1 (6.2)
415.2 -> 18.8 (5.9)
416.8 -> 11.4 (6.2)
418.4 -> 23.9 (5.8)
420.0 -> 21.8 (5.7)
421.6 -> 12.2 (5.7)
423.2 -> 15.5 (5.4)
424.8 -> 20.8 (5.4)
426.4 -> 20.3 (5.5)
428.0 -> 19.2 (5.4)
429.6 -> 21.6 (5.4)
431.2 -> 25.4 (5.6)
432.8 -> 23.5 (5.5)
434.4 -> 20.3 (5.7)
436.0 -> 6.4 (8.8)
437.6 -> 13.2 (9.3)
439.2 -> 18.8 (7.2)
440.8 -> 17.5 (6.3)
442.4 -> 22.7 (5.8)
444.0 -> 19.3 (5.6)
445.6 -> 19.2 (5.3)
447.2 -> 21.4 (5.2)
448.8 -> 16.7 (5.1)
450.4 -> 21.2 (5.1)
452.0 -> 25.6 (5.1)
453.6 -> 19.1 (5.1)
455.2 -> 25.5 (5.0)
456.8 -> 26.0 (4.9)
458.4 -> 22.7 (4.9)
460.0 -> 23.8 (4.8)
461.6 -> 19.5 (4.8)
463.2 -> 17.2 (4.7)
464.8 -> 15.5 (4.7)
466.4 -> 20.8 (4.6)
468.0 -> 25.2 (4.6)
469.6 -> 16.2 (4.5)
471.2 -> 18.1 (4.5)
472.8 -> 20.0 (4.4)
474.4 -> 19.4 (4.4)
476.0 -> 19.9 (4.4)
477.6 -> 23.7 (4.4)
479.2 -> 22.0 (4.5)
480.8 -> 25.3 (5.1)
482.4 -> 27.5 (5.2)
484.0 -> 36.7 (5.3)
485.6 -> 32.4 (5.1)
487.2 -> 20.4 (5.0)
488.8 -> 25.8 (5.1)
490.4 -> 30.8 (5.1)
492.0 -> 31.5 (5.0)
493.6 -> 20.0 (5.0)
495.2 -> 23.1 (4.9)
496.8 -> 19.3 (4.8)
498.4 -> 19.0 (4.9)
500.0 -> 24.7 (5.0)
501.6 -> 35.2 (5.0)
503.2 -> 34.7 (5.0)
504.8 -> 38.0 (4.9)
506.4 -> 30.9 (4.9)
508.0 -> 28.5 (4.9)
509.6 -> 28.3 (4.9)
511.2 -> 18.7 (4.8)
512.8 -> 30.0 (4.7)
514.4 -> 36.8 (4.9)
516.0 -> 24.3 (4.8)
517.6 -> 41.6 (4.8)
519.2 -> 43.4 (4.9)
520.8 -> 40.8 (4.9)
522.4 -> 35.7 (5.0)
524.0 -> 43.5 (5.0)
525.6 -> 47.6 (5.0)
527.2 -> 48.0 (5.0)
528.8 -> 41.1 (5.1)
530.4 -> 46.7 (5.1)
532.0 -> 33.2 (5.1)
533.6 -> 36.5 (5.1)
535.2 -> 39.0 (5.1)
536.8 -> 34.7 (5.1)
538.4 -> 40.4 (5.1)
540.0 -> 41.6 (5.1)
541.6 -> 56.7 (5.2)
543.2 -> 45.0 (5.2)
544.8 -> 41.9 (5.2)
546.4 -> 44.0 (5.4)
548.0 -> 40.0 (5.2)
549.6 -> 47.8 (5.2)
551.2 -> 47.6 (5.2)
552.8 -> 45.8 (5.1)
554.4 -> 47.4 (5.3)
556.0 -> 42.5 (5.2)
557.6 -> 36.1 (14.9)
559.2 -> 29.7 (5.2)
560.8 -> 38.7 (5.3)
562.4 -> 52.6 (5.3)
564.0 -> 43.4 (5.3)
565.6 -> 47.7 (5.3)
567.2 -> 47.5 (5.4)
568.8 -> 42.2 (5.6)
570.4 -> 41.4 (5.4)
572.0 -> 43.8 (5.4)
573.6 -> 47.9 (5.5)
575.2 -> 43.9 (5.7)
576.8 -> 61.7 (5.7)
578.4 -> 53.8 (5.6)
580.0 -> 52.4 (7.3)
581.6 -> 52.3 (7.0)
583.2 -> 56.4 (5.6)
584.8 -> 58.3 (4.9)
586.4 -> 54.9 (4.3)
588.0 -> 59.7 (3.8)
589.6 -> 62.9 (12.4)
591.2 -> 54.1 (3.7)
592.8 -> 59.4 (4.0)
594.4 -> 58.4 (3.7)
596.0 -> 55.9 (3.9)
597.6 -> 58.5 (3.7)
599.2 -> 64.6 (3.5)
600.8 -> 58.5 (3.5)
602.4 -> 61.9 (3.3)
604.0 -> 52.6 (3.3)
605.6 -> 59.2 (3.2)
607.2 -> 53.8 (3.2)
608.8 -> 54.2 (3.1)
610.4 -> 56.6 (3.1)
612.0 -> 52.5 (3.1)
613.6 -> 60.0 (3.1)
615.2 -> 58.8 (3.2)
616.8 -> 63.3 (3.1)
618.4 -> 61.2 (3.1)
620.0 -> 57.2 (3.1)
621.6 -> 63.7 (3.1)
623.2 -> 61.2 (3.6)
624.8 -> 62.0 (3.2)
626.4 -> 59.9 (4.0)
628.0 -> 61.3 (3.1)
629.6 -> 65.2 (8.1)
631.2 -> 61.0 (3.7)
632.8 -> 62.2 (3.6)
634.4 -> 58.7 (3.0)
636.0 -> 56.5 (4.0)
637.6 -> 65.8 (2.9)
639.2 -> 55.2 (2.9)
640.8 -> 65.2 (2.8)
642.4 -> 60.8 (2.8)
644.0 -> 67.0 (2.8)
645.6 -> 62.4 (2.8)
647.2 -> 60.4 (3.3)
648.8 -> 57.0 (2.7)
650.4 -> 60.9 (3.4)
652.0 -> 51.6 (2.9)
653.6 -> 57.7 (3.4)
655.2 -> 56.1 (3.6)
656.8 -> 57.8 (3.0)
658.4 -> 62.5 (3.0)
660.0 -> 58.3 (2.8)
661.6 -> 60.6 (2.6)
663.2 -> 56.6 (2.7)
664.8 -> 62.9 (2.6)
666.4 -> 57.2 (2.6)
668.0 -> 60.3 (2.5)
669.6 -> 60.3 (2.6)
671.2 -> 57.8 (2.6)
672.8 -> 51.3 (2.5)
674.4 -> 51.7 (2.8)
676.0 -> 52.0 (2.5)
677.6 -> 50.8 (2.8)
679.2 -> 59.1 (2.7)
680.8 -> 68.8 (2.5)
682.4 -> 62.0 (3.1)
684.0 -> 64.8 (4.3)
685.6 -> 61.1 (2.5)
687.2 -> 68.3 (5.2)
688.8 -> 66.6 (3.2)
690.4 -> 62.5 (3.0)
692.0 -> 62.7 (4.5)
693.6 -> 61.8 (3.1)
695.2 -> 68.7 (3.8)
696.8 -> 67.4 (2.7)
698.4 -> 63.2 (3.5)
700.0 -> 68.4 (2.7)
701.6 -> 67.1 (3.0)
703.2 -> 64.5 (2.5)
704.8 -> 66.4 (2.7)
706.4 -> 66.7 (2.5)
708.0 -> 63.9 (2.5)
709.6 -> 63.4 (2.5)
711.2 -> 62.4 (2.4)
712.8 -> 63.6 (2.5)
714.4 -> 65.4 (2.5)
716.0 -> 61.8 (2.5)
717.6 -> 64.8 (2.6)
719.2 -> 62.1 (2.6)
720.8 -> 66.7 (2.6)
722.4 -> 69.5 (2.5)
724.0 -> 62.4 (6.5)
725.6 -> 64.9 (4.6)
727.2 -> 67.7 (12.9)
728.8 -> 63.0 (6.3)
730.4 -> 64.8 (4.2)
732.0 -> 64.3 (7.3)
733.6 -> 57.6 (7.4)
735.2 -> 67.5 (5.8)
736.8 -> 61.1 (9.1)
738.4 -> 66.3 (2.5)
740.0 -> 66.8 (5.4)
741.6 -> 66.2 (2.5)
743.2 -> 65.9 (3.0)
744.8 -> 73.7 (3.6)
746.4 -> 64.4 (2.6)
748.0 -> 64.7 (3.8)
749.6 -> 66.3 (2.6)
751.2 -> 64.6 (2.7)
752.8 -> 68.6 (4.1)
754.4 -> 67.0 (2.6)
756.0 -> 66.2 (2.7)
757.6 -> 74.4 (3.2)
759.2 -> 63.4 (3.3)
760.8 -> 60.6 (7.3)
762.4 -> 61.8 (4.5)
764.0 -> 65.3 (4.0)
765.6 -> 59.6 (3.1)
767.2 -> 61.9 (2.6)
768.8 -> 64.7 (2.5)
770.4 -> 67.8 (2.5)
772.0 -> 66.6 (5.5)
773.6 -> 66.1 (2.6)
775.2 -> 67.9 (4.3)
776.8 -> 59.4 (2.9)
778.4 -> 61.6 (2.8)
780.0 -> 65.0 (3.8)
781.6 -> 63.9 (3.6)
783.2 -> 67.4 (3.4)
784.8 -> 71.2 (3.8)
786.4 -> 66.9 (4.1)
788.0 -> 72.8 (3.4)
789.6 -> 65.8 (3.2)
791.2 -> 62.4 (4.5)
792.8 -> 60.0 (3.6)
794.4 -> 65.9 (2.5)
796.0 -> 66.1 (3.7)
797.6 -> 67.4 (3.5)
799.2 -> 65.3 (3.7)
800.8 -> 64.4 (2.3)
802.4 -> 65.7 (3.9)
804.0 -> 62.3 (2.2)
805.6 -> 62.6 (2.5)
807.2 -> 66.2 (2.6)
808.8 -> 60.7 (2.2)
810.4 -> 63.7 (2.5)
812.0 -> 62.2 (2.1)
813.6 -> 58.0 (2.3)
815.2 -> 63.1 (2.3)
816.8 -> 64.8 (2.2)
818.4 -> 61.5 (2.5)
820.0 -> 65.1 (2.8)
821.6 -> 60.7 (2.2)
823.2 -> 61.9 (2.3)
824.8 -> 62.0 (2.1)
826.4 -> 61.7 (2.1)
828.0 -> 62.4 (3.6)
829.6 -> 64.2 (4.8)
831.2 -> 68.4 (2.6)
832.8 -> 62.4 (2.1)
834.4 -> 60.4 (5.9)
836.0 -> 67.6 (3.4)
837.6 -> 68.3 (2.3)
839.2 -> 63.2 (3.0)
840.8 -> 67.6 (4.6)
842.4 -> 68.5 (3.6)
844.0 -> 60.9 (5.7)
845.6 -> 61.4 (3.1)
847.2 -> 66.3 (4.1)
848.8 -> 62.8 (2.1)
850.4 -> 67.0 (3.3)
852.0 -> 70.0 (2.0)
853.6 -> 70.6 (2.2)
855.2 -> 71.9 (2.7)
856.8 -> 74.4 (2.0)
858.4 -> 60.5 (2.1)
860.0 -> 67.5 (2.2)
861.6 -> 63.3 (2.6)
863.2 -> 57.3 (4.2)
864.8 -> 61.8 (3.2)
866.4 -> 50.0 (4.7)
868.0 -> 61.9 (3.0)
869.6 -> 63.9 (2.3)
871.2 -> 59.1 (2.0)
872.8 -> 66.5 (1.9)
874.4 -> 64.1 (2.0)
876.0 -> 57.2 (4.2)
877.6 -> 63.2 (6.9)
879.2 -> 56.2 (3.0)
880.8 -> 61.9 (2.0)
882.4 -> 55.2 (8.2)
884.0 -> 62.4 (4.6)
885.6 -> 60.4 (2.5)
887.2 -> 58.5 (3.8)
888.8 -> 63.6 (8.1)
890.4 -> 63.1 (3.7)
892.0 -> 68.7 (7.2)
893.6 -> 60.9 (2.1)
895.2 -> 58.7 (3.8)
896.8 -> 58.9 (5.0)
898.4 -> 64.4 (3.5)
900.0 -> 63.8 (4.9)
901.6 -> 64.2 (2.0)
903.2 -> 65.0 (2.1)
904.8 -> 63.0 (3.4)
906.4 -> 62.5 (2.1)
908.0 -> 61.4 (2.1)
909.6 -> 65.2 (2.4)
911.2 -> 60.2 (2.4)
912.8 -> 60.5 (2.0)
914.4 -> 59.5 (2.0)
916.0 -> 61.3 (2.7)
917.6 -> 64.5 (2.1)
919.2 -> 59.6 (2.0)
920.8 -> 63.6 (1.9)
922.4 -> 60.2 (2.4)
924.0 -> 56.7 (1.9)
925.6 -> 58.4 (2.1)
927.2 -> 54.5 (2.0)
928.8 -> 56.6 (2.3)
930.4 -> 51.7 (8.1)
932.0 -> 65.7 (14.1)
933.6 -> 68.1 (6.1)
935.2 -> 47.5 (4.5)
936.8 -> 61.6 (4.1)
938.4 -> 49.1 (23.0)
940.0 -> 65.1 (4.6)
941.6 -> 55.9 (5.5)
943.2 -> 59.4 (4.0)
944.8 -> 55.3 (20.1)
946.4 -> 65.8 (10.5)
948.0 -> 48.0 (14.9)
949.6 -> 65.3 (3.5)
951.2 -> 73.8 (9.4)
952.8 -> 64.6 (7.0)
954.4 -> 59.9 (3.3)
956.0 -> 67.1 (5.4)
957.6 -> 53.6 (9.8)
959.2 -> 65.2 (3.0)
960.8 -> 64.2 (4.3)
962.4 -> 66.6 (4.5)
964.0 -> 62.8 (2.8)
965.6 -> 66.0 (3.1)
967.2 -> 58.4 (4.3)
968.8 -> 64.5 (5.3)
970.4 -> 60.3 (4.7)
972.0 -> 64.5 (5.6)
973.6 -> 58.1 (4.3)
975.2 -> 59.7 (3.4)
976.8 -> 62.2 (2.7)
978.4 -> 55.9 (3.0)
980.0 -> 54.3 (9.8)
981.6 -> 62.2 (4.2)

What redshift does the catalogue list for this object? 0.30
